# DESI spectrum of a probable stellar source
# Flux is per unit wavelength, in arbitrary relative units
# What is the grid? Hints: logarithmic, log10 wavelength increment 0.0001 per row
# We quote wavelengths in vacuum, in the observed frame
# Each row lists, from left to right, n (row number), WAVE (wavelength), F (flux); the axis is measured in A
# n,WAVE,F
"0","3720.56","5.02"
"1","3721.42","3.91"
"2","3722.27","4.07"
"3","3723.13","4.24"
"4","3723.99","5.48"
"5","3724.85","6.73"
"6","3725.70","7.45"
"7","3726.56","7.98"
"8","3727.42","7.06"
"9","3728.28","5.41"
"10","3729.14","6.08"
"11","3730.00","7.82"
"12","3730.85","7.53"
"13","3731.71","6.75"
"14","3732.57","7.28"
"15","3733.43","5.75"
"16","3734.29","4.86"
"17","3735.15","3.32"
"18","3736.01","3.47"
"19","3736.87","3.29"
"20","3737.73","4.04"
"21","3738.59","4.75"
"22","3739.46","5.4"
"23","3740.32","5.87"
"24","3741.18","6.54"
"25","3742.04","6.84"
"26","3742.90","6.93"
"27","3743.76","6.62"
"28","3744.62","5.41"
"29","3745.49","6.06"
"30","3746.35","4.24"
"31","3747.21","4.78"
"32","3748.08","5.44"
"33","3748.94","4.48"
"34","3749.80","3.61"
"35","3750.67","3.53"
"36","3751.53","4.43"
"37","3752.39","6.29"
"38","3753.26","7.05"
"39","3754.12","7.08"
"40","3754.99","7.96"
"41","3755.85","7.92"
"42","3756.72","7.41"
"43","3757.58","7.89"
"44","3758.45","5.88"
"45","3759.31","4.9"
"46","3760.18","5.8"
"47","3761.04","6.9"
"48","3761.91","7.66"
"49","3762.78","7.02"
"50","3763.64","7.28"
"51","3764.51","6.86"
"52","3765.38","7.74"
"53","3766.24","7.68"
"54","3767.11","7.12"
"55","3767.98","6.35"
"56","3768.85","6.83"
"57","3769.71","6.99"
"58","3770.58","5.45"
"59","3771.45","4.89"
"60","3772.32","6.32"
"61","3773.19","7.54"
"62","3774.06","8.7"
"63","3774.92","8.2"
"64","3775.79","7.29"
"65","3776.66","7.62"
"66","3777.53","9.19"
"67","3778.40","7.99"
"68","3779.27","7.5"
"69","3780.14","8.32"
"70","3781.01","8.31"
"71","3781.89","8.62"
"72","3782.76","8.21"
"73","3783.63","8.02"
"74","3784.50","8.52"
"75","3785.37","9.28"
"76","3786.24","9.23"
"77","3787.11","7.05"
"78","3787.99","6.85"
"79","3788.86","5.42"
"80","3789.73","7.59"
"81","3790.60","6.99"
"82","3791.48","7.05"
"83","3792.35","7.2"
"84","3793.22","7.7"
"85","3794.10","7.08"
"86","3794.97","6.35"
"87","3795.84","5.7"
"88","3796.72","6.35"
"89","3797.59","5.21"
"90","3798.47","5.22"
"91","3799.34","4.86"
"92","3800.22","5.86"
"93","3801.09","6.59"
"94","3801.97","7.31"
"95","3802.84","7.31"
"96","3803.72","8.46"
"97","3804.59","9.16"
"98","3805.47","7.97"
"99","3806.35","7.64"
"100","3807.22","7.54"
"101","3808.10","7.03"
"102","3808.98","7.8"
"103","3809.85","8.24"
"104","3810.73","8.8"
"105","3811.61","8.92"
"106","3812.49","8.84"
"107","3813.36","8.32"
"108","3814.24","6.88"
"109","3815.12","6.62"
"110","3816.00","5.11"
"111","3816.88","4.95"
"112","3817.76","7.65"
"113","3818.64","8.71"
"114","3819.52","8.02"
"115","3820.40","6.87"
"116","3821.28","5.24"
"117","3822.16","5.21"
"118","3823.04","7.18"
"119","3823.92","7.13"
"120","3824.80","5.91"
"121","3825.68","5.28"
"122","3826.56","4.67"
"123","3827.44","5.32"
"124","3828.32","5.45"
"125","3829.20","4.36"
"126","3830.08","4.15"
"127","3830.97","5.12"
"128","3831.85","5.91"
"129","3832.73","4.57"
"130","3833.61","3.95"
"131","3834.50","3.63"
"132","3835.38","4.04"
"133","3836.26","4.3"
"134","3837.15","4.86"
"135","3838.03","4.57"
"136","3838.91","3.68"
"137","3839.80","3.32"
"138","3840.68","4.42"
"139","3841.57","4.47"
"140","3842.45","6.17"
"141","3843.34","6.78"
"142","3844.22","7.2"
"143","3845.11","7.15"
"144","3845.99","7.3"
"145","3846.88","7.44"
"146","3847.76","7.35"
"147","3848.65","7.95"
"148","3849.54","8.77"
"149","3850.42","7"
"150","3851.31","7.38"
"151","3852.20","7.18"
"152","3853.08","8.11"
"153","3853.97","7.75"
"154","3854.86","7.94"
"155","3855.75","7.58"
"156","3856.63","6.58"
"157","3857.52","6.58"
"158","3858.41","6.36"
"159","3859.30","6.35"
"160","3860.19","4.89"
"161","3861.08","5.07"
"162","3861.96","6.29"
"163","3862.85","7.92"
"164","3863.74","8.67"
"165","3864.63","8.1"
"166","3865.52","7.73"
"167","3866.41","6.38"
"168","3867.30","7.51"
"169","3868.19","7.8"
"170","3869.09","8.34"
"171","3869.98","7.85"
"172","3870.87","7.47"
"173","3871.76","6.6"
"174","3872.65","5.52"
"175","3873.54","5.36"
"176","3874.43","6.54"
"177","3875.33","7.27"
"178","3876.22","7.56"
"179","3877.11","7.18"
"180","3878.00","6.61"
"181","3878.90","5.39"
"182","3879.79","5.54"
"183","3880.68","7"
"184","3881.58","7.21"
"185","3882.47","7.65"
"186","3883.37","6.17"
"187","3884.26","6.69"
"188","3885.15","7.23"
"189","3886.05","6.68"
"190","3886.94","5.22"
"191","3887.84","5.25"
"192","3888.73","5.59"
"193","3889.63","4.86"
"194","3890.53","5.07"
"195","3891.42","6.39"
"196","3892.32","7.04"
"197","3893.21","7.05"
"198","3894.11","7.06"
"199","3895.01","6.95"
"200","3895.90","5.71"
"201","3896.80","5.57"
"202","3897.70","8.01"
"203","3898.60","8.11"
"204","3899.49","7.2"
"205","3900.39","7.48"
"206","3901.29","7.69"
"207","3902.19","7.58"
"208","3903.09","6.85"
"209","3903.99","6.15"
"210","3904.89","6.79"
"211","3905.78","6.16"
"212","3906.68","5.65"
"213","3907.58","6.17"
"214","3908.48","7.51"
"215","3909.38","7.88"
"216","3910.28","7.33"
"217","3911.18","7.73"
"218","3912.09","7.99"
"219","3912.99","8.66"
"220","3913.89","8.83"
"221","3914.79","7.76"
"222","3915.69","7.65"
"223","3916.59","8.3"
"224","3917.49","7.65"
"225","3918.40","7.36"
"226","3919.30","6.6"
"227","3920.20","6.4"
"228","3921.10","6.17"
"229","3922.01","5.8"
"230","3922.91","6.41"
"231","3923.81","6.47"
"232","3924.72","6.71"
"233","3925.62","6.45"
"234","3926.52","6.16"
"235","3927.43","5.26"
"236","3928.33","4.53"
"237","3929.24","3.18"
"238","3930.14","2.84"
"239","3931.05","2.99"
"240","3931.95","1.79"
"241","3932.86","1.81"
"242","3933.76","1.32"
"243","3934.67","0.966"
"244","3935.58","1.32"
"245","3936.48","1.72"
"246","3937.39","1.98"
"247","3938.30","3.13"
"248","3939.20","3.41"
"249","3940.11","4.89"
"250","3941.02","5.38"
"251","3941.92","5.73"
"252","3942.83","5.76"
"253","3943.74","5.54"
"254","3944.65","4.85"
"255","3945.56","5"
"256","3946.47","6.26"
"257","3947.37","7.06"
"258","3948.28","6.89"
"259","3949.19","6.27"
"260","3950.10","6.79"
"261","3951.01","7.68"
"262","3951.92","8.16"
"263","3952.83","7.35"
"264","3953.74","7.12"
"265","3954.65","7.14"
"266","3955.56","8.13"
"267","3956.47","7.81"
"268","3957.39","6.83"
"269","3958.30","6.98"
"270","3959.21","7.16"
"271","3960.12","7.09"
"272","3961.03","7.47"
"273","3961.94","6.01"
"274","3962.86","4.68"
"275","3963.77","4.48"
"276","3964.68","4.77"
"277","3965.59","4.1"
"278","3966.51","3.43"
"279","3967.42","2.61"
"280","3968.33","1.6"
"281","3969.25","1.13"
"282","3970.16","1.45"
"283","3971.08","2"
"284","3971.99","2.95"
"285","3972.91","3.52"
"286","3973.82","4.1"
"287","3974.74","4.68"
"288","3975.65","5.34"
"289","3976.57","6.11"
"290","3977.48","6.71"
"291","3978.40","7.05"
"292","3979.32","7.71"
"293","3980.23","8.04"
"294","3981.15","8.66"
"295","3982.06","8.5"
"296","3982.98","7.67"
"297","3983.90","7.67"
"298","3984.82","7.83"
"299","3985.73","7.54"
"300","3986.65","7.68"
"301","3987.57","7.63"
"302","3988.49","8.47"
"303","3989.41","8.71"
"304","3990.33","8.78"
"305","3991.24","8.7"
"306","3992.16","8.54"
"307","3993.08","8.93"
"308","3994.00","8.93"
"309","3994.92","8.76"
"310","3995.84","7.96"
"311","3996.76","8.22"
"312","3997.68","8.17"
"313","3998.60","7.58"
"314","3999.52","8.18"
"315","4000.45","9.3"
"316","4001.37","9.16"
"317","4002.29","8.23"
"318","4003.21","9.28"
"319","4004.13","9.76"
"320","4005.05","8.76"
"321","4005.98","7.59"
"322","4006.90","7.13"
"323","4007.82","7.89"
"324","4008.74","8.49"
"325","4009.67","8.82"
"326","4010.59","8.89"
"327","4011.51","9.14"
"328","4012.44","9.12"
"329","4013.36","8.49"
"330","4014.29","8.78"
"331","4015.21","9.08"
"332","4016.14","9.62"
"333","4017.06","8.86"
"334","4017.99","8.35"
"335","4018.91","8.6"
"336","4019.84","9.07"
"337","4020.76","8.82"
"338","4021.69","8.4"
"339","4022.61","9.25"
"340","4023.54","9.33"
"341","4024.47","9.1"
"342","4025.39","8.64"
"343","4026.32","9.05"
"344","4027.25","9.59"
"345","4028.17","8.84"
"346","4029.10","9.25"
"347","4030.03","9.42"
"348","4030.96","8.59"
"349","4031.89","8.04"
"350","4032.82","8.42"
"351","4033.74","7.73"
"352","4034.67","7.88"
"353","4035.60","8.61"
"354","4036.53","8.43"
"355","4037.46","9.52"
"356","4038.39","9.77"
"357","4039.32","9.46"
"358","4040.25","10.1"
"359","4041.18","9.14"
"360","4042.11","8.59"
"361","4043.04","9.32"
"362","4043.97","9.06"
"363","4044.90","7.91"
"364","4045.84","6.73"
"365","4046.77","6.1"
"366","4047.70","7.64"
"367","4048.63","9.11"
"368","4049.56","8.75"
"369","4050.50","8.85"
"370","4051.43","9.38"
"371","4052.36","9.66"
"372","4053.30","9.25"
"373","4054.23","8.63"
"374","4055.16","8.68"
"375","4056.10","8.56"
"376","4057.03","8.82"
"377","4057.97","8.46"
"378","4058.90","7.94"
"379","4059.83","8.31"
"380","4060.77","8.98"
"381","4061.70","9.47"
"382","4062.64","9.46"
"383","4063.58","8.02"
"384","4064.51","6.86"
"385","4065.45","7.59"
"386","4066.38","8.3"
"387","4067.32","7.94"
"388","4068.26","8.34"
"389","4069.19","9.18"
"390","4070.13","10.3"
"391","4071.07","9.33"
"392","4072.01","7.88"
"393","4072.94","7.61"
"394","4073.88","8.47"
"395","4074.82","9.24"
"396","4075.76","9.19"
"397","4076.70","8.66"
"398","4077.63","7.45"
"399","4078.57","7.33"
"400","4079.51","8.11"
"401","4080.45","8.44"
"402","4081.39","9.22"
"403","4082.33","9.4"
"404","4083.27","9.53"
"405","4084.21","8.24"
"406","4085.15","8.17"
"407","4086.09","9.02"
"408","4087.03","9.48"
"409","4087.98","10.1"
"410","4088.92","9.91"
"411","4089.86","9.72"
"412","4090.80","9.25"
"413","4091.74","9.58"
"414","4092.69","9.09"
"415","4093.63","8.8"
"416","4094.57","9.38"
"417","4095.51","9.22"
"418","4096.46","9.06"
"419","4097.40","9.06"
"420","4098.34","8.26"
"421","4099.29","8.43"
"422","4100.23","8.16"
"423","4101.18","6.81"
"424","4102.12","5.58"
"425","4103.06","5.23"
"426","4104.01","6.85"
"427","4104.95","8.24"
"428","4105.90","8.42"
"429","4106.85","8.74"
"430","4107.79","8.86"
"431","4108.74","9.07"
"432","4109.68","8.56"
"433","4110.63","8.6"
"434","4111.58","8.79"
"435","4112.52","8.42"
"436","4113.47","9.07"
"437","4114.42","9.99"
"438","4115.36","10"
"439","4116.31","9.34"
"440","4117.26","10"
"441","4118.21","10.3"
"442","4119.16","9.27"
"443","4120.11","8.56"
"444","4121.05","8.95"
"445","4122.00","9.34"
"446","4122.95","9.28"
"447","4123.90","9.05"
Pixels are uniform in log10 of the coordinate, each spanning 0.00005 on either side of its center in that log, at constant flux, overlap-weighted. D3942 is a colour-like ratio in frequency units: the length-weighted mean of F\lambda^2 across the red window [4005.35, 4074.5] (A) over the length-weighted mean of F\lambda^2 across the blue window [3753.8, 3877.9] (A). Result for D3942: 1.4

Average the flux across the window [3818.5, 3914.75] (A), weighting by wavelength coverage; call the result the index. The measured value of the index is 6.51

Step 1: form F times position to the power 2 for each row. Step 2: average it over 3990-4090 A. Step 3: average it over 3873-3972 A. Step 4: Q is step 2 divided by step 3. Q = 1.6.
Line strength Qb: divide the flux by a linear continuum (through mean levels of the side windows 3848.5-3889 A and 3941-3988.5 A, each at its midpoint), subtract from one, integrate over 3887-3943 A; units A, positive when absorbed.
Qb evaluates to 5.97 A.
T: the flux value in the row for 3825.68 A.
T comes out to 5.28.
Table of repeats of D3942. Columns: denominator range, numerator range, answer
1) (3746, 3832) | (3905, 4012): 1.02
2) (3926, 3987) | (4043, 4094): 1.75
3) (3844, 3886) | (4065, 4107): 1.35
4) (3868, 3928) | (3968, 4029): 1.20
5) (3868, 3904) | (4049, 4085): 1.41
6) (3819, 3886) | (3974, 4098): 1.48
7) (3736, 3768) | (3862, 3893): 1.19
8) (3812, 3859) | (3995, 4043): 1.56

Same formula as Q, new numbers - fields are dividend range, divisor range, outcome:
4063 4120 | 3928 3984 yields 1.82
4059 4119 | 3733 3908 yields 1.51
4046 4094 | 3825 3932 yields 1.50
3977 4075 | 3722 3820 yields 1.45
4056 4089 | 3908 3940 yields 1.74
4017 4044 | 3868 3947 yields 1.58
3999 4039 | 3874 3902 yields 1.42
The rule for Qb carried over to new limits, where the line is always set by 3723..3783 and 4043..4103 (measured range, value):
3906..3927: 1.19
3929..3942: 8.35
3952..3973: 7.27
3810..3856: 4.66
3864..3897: 2.91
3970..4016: 2.20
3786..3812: -1.47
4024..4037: -0.61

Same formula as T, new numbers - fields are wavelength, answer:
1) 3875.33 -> 7.27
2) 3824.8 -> 5.91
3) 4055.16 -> 8.68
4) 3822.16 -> 5.21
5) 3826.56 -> 4.67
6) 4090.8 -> 9.25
